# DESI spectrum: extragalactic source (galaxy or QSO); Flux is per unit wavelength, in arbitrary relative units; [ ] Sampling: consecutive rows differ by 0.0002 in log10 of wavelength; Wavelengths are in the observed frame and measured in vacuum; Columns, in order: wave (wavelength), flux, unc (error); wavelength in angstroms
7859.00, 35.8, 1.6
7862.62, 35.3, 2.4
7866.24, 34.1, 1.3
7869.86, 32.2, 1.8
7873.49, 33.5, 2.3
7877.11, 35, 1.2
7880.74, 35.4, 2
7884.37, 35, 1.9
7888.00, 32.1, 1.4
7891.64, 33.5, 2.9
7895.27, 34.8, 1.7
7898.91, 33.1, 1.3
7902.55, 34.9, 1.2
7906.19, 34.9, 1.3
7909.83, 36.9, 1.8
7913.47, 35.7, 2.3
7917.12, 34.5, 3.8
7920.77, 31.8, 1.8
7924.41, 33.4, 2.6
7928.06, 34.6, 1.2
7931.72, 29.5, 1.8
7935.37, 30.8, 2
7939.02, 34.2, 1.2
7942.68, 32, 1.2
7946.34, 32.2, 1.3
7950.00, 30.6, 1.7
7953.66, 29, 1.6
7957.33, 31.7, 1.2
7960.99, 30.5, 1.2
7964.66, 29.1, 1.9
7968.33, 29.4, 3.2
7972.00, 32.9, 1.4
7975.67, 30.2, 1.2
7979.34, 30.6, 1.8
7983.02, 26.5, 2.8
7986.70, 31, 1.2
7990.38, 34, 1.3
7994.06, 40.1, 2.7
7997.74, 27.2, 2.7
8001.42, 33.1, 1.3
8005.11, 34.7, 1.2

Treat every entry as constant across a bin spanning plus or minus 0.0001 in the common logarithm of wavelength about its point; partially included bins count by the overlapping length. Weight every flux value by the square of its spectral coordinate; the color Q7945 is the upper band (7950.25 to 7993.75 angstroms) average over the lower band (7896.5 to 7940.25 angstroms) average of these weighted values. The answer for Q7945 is 0.9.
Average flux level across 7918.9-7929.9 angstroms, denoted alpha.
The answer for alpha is 33.3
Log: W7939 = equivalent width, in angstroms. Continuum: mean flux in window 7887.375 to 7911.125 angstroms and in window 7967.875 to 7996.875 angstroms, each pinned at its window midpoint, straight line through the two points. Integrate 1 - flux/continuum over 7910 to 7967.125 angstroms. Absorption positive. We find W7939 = 1.87 angstroms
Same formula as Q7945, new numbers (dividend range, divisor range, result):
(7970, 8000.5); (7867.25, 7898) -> 0.96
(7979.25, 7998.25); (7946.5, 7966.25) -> 1.06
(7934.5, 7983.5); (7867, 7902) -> 0.93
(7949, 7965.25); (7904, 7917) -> 0.86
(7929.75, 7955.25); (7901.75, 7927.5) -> 0.91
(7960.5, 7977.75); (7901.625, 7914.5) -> 0.87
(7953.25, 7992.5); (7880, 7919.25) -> 0.90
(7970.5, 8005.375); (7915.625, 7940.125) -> 0.99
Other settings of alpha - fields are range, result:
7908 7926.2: 34.5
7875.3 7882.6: 35.2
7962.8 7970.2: 29.3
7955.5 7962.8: 31.1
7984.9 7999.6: 33.1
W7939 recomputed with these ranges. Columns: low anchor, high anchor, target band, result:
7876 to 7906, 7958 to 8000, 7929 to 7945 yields 0.4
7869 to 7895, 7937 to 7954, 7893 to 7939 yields -1.3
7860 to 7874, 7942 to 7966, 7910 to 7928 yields -1.2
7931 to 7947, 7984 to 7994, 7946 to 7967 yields 1.3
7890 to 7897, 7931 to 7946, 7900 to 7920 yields -1.1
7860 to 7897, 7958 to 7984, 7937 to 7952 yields -0.5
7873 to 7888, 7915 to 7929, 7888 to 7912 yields -0.3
